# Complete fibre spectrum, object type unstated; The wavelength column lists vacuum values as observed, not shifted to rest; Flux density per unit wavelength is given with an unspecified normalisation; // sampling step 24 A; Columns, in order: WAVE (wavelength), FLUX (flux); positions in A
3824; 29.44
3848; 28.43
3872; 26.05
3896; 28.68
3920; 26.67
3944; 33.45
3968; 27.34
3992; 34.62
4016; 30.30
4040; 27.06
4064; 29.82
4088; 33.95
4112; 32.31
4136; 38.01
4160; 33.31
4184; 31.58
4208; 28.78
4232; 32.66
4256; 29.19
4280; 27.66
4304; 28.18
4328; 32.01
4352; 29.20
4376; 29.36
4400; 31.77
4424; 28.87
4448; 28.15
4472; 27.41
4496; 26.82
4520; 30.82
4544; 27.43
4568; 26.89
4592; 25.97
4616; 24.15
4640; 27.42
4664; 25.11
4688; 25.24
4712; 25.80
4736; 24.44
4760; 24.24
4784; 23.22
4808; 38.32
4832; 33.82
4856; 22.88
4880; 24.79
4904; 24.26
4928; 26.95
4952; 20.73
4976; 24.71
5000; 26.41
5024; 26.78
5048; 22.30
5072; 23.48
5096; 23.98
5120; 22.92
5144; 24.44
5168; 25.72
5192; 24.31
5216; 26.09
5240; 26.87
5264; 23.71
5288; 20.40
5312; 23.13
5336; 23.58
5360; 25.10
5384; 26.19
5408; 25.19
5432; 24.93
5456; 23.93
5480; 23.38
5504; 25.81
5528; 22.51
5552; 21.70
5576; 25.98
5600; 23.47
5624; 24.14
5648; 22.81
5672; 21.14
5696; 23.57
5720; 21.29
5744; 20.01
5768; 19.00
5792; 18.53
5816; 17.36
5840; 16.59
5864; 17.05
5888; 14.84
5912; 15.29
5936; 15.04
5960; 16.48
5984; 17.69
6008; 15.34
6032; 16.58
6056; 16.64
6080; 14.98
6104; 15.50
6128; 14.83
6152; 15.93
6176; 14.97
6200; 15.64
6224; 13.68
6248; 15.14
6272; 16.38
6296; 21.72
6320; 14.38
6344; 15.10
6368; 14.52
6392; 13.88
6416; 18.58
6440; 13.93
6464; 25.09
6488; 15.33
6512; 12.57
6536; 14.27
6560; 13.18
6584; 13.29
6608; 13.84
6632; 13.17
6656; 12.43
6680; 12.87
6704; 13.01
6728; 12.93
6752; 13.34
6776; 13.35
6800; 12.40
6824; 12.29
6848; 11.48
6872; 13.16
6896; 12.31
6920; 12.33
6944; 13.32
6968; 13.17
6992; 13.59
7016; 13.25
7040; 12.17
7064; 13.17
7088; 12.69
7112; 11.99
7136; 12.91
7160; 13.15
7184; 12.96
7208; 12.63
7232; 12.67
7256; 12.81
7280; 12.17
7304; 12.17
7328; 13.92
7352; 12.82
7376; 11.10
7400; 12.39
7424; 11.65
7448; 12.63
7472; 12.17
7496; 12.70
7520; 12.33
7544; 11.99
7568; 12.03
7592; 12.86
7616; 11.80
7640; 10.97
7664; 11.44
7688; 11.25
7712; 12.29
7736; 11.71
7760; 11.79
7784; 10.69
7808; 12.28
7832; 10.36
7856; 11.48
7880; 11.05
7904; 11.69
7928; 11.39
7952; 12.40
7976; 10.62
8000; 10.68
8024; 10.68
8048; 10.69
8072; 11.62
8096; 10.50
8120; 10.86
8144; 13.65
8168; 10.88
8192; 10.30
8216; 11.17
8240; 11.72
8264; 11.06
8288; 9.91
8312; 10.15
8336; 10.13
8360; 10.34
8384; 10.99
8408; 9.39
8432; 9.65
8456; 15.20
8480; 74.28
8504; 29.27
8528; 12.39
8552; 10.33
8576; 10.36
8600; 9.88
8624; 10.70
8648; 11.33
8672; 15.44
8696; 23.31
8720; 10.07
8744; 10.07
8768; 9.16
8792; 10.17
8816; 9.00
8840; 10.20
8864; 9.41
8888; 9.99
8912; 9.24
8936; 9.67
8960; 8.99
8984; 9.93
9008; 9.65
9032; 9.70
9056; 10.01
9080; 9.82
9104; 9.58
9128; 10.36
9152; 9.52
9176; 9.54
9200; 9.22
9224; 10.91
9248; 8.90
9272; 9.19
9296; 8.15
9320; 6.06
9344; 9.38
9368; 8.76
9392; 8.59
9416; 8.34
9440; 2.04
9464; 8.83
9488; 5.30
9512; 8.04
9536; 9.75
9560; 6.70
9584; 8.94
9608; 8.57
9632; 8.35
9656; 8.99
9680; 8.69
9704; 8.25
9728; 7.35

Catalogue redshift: 0.29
